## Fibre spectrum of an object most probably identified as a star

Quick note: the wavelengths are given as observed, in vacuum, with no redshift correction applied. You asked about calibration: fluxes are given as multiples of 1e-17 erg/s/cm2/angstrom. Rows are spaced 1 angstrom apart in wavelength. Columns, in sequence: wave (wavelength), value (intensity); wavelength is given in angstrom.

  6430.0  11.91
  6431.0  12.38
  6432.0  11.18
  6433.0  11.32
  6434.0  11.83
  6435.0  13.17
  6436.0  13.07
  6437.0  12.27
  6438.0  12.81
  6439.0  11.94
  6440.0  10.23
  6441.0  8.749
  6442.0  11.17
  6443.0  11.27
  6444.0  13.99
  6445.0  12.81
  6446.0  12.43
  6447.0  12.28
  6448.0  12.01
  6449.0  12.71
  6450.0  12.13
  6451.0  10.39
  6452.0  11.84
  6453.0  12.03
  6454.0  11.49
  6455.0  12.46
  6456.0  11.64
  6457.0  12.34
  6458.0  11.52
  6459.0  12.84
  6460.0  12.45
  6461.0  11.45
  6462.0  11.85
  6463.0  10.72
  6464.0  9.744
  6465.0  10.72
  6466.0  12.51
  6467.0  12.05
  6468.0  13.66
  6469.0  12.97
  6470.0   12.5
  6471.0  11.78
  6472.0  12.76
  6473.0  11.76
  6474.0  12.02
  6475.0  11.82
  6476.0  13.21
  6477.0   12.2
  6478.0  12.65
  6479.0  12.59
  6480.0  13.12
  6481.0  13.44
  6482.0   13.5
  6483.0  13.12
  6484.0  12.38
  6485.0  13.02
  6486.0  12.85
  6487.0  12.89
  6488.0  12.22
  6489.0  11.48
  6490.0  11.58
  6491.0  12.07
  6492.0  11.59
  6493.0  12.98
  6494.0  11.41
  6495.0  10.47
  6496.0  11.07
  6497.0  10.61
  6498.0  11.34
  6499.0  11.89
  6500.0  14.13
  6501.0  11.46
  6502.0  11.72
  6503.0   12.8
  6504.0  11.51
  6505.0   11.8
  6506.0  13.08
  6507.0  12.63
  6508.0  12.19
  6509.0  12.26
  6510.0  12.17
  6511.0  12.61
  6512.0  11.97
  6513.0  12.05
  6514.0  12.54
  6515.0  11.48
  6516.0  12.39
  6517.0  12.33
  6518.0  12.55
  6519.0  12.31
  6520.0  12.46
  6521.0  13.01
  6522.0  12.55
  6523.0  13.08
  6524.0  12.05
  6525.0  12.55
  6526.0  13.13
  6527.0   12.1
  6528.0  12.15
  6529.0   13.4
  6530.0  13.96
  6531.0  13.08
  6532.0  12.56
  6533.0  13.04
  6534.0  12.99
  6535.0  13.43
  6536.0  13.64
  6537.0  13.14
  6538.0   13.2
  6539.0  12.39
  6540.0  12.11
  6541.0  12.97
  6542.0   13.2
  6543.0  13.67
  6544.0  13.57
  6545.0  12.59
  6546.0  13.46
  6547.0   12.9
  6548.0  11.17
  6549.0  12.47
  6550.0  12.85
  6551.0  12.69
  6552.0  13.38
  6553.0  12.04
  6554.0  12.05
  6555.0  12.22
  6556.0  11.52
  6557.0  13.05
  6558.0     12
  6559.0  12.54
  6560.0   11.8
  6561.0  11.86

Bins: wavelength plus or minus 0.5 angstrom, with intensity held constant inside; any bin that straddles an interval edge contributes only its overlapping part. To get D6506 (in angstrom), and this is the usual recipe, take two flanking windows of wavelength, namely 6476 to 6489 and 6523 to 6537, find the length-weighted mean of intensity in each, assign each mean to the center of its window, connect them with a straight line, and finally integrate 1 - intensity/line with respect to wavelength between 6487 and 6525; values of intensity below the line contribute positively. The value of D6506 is 2.2 angstrom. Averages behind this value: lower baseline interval 12.8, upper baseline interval 12.9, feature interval 12.1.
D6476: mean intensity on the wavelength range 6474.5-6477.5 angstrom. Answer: 12.4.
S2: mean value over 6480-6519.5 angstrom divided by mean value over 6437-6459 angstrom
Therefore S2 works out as 1.0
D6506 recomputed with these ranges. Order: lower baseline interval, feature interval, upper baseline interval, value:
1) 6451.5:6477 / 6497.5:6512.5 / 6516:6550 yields 0.30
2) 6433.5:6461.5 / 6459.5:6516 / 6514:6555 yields 0.78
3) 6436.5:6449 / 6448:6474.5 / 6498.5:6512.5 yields 0.13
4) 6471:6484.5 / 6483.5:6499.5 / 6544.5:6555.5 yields 0.94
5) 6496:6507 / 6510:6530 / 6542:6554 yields -0.27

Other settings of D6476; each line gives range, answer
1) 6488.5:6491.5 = 11.7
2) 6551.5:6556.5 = 12.2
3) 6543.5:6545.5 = 13.1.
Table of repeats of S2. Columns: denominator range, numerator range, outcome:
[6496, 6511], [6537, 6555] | 1.05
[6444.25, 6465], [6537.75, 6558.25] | 1.07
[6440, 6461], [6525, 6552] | 1.09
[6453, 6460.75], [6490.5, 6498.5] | 0.95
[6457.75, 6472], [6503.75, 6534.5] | 1.05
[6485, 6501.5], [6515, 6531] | 1.06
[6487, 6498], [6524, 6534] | 1.11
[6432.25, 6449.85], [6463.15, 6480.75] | 1.02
